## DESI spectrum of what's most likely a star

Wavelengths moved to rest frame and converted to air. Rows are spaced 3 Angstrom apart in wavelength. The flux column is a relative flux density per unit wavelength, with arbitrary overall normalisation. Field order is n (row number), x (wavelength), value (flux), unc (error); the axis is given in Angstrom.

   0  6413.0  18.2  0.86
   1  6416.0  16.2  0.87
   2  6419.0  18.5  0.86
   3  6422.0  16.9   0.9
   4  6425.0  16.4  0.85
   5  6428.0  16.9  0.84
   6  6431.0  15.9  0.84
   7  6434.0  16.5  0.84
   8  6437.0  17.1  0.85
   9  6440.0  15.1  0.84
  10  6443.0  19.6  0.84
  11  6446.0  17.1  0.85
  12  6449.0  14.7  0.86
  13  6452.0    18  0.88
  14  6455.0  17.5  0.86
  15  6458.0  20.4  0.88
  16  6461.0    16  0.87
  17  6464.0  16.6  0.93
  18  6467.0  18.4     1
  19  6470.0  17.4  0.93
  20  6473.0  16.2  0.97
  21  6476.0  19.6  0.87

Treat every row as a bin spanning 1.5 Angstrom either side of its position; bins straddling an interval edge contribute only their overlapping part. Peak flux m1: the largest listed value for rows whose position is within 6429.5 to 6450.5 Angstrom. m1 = 19.6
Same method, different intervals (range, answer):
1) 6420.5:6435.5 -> 16.9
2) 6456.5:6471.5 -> 20.4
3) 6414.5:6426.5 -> 18.5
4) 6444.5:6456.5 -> 18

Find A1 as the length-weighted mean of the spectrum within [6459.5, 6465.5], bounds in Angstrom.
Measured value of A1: 16.3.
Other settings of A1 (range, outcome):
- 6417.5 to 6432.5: 16.9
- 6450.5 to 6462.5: 18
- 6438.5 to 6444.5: 17.3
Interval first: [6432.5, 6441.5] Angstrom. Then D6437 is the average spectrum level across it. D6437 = 16.2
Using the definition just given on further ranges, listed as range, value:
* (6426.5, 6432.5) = 16.4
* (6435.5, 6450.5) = 16.7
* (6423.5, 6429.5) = 16.6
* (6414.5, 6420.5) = 17.3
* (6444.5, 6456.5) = 16.8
